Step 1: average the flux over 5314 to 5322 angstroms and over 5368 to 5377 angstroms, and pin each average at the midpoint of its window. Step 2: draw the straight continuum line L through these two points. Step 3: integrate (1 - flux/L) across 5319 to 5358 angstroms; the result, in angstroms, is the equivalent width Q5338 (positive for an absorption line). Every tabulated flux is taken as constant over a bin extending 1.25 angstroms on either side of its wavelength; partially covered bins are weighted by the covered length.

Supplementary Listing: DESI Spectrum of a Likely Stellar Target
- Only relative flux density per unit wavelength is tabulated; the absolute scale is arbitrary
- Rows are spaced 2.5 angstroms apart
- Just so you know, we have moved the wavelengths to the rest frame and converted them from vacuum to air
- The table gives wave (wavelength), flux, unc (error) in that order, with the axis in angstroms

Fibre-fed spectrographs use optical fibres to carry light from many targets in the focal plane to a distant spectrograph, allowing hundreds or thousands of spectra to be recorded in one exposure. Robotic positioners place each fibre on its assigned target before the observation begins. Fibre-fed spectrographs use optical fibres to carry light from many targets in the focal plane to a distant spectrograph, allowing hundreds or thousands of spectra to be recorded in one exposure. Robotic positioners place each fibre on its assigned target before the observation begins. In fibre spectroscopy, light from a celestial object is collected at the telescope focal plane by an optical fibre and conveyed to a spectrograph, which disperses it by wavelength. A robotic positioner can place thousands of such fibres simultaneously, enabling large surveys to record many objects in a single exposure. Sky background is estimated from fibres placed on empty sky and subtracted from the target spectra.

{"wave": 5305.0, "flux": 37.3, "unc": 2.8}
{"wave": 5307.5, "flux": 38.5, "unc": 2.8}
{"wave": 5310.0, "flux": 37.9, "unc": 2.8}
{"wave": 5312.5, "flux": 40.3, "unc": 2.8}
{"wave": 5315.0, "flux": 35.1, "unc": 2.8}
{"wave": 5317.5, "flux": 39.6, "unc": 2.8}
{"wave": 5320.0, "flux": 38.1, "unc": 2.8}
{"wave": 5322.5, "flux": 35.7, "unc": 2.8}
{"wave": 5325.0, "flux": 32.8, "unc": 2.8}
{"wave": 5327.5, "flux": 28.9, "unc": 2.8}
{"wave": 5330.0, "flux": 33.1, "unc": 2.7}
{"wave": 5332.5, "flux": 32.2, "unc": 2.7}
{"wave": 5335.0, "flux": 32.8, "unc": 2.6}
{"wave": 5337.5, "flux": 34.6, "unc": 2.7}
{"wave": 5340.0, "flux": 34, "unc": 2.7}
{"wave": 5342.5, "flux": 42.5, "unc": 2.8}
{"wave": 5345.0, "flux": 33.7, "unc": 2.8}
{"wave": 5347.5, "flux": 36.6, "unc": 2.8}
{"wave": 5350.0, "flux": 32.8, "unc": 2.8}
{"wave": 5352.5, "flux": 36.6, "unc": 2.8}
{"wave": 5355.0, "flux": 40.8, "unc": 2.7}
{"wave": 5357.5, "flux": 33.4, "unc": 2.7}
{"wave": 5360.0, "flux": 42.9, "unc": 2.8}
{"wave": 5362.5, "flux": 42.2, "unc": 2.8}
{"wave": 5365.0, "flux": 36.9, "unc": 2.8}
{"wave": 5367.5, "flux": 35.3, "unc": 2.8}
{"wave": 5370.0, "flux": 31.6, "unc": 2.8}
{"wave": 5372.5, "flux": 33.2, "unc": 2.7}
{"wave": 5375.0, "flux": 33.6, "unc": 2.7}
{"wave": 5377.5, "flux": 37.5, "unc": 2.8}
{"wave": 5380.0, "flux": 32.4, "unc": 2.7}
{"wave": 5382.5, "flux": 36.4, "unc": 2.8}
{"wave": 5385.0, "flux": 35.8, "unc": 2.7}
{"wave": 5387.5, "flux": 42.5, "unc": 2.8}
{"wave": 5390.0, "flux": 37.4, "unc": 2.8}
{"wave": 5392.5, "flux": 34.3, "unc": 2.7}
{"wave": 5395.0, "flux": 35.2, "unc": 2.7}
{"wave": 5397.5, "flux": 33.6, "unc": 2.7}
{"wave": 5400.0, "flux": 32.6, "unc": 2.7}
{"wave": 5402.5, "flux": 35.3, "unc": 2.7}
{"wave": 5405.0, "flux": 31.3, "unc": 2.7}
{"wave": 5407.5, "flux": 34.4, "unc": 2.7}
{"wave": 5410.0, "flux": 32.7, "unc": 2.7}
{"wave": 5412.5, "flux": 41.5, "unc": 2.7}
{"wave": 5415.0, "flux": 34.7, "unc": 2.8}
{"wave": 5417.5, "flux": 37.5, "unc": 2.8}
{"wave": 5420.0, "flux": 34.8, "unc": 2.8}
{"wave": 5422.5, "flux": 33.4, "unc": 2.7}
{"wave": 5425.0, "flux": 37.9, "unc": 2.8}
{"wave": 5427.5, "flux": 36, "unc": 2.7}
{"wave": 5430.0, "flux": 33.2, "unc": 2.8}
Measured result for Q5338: 1.1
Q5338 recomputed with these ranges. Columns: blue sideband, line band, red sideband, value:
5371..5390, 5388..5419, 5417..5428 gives 0.6 angstroms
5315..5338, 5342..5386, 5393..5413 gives -2.5 angstroms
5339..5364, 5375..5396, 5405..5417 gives 0.0 angstroms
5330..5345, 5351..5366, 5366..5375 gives -2.1 angstroms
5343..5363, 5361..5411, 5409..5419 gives 2.3 angstroms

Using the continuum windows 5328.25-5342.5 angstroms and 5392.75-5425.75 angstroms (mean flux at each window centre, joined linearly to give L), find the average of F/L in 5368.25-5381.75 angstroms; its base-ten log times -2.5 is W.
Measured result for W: 0.02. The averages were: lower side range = 34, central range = 33.8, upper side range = 34.9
